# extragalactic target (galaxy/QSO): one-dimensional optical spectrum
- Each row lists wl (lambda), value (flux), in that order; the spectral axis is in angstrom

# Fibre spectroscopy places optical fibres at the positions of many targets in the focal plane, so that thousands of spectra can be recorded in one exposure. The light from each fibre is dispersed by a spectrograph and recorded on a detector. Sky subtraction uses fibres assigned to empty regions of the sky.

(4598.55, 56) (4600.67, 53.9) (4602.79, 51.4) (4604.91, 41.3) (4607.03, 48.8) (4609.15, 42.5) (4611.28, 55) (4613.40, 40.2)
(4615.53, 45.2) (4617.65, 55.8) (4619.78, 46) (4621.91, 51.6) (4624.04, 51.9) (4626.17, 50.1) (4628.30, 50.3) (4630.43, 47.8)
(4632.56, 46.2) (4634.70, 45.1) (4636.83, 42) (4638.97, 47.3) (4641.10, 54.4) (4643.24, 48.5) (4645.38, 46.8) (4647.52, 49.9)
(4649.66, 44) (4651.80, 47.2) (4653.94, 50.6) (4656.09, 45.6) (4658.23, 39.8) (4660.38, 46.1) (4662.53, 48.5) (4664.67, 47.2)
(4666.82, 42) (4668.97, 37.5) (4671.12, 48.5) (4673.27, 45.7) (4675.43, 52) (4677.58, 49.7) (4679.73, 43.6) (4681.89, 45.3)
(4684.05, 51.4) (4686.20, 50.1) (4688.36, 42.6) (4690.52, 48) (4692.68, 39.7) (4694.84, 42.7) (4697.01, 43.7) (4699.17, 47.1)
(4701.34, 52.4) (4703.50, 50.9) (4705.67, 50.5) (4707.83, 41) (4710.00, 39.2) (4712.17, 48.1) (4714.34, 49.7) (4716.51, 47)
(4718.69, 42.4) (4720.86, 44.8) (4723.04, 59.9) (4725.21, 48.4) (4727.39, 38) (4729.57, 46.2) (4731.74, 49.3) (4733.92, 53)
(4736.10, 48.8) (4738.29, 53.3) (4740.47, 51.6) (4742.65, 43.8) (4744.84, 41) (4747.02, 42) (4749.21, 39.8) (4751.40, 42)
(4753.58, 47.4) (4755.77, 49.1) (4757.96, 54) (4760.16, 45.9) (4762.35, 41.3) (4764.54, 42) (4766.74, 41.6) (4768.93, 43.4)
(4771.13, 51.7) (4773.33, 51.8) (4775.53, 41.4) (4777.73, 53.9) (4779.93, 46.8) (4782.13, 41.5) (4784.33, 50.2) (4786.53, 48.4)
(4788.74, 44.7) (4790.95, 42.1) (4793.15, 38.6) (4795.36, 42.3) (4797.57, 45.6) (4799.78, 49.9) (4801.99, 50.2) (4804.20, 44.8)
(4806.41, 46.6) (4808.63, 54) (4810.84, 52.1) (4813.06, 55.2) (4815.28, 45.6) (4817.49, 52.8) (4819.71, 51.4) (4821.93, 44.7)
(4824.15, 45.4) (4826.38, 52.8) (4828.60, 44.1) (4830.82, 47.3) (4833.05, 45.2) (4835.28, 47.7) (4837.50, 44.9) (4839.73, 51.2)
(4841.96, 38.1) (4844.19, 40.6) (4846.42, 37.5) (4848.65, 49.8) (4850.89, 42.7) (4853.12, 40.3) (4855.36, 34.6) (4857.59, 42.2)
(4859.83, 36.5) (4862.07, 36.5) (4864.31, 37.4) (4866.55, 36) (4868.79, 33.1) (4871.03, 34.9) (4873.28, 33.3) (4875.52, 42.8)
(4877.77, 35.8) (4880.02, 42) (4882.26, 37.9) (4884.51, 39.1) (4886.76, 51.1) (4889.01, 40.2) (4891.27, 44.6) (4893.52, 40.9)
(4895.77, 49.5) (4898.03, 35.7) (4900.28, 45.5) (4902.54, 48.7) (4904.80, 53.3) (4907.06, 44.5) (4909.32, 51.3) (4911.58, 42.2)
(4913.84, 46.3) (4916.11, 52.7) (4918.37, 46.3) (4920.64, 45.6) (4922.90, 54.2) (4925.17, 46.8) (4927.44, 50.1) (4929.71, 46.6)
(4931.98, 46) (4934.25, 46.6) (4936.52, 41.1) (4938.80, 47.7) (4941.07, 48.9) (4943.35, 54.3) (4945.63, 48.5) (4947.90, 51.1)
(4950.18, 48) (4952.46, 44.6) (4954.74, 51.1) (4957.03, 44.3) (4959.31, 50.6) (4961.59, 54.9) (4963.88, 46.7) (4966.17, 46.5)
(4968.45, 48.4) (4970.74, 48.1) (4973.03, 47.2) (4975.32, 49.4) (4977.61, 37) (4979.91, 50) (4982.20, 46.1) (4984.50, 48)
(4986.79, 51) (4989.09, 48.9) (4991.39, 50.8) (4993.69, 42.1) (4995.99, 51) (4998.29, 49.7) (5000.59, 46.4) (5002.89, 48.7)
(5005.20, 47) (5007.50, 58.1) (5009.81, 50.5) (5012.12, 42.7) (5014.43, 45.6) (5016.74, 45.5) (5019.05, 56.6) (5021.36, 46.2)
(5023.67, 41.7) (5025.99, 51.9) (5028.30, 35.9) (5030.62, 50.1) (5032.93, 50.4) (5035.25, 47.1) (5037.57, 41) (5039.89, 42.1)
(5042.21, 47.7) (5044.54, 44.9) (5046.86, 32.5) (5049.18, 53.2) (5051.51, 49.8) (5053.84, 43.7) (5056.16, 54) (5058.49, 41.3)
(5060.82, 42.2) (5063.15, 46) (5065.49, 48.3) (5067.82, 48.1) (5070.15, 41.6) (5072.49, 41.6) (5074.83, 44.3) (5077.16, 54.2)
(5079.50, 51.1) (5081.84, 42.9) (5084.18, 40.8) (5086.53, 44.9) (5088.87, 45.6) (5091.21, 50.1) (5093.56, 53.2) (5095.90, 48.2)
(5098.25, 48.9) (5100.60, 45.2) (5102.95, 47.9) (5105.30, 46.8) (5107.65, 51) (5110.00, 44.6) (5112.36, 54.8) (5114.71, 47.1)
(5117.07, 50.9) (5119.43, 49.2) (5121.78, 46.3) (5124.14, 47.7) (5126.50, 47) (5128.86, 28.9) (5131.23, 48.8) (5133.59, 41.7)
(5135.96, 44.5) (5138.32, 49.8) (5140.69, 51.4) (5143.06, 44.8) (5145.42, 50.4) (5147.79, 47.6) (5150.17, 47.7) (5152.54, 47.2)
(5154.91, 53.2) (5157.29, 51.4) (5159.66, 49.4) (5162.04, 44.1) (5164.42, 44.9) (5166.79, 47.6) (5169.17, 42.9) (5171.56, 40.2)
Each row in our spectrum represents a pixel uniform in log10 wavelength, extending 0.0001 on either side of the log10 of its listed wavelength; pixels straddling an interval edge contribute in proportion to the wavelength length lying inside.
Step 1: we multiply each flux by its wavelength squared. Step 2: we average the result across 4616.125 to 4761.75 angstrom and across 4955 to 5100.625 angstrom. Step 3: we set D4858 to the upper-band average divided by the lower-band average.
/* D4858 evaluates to 1.2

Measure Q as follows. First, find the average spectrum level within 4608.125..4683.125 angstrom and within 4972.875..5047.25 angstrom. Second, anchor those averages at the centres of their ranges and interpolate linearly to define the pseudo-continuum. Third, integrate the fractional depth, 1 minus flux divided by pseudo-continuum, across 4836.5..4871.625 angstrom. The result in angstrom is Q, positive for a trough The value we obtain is 5.38 angstrom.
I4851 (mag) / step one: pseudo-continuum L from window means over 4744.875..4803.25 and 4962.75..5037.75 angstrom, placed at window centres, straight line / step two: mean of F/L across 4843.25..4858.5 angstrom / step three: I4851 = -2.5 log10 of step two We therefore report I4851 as 0.13 mag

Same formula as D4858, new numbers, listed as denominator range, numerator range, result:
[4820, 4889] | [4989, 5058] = 1.21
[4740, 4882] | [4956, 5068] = 1.15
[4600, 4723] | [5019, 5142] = 1.17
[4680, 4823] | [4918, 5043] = 1.12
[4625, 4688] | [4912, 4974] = 1.16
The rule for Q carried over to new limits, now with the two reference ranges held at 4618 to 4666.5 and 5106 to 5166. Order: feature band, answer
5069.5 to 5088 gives 0.8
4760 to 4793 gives 1.4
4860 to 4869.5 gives 2.3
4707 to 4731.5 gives 0.8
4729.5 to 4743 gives -0.7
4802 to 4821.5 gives -1.1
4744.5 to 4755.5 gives 1.0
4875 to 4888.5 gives 1.8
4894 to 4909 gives 0.4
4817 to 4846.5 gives 0.9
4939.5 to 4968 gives -1.0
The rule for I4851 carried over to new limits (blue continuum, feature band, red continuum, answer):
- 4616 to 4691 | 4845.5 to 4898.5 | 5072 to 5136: 0.182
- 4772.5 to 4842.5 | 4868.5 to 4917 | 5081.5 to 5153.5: 0.099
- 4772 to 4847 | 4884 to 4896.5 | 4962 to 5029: 0.068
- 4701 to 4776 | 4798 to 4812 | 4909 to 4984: -0.054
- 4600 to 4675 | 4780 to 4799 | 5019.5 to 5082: 0.056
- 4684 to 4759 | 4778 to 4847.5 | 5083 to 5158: 0.007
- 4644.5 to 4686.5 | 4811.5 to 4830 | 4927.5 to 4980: -0.043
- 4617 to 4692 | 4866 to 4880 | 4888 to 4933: 0.269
